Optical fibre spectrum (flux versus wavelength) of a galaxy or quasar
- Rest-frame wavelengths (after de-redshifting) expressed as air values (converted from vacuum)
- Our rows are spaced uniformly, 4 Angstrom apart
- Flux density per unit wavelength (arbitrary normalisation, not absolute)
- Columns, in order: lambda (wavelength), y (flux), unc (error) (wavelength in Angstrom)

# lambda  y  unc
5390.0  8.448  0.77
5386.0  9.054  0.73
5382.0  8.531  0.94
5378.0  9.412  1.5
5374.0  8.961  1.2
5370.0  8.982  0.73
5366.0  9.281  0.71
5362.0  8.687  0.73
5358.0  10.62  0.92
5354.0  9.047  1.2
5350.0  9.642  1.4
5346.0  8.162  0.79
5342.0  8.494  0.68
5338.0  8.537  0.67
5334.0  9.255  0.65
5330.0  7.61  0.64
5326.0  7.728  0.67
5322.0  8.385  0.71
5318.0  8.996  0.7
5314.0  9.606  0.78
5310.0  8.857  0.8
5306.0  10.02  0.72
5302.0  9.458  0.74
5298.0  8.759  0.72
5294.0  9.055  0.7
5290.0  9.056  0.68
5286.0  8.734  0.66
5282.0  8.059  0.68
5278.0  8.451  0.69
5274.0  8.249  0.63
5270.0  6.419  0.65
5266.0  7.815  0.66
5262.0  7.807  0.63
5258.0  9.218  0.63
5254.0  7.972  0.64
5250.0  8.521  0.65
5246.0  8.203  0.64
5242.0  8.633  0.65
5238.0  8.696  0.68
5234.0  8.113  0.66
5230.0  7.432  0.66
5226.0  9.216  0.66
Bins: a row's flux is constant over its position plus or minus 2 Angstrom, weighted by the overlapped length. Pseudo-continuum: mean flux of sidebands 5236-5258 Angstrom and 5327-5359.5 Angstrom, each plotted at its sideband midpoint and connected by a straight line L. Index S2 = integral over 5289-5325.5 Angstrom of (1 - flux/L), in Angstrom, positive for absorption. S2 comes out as -1.5 Angstrom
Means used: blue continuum 8.48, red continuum 8.86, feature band 9.08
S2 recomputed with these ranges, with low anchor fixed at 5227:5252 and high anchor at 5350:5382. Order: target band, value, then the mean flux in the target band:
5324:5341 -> 1.3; 8.29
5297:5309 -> -0.9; 9.42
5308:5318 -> -0.4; 9.18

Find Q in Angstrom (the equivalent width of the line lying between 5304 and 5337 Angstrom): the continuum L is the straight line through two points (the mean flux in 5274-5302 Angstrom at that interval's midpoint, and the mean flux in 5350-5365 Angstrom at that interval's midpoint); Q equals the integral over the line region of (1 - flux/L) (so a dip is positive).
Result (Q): 0.9 Angstrom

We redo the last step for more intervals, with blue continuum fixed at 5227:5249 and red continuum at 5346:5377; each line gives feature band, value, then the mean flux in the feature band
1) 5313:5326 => 0.2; 8.75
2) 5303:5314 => -0.8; 9.47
